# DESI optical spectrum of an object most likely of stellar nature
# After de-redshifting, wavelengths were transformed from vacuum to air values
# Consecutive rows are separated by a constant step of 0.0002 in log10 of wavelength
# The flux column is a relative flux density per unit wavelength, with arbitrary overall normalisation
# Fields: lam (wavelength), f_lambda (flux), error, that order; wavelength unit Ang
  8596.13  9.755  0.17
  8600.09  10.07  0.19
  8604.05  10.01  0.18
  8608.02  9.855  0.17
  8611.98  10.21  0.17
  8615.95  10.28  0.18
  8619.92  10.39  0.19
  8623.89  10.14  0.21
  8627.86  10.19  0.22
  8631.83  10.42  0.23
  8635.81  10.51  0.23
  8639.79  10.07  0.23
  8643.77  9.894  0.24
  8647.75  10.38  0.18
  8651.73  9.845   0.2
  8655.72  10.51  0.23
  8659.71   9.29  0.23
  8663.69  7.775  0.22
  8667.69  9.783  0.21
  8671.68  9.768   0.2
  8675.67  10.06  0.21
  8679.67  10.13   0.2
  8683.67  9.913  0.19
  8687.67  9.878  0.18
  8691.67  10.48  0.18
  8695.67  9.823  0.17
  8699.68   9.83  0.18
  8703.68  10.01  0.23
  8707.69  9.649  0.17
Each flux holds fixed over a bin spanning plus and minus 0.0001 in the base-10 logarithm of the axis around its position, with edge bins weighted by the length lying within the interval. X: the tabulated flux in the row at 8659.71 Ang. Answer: 9.29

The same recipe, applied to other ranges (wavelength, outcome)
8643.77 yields 9.894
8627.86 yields 10.19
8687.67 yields 9.878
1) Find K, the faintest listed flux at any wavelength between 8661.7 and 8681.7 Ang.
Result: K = 7.775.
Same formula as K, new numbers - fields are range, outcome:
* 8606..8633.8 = 9.855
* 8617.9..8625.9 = 10.14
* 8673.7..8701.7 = 9.823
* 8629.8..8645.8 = 9.894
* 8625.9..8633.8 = 10.19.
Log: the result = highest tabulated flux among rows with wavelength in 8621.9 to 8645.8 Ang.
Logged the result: 10.51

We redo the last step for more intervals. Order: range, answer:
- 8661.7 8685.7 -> 10.13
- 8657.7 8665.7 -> 9.29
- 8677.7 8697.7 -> 10.48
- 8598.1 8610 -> 10.07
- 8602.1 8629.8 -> 10.39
